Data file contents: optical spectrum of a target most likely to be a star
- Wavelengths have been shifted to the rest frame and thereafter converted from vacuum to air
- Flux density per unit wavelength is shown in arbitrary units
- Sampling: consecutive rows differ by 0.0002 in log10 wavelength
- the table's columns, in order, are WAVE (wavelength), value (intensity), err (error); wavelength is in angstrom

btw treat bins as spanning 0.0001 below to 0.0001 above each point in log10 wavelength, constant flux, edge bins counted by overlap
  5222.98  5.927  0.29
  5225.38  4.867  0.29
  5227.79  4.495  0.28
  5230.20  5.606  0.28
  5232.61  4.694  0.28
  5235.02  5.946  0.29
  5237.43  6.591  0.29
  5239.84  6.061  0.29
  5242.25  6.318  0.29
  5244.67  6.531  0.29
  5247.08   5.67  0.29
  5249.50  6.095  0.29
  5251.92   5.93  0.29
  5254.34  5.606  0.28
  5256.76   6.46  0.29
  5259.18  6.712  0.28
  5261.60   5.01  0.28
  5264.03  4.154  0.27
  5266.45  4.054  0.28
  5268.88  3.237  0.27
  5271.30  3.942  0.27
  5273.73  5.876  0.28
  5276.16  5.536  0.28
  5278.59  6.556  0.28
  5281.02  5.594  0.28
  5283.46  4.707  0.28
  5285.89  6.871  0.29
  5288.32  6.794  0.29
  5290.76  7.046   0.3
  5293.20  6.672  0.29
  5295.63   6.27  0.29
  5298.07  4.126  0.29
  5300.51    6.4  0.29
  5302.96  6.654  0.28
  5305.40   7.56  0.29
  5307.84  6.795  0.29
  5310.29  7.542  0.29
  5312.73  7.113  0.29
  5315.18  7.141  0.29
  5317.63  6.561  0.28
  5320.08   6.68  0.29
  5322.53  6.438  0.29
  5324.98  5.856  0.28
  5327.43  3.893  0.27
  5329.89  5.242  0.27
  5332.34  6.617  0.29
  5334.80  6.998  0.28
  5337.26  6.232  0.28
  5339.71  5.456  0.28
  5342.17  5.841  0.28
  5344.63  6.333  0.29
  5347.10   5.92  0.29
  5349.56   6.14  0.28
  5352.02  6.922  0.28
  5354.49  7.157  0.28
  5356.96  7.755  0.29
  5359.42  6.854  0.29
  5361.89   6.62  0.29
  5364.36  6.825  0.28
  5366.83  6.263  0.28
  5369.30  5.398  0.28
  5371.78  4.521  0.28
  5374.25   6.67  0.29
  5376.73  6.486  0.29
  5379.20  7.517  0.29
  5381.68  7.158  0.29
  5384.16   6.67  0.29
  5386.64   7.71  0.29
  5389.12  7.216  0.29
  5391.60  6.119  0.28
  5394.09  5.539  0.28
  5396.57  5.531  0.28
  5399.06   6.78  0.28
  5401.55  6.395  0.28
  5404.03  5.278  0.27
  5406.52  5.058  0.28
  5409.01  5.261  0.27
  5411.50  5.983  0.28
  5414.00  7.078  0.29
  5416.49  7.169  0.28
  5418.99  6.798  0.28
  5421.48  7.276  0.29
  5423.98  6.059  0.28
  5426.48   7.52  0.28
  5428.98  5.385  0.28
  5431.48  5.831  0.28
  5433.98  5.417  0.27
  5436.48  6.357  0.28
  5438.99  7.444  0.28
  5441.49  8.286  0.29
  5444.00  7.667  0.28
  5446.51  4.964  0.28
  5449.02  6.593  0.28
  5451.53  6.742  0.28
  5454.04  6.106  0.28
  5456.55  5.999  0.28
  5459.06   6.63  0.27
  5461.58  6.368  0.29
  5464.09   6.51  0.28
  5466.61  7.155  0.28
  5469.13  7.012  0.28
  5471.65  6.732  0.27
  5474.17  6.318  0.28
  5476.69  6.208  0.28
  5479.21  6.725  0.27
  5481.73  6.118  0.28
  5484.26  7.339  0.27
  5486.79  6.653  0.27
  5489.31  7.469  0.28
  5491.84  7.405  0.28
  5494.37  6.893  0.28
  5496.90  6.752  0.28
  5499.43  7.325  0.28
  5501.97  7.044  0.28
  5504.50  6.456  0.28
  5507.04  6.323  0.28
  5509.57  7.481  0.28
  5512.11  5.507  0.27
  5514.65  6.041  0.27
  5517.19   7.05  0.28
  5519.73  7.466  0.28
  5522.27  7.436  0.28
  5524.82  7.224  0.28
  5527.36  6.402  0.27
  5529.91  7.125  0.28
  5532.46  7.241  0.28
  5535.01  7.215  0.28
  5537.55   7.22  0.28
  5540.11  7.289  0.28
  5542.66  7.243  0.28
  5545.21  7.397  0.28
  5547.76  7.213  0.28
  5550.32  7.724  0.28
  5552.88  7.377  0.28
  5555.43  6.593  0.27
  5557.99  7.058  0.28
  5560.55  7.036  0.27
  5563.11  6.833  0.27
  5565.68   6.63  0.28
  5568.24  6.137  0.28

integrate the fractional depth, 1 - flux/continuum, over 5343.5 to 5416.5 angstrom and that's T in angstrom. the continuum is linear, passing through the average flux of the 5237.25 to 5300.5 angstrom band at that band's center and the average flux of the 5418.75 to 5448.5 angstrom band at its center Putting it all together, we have -1.3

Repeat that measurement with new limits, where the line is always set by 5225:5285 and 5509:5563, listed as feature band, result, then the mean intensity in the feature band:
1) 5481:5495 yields -0.5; 7.01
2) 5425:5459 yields 0.2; 6.49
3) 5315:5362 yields -2.9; 6.31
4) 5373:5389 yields -2.2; 7.05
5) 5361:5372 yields 0.1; 6.03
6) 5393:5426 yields 0.7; 6.2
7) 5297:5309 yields -1.2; 6.33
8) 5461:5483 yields 0.4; 6.58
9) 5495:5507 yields 0.0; 6.83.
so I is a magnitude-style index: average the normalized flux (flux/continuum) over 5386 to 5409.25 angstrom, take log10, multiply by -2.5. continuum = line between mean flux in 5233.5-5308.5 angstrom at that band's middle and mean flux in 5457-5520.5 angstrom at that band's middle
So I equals 0.050 mag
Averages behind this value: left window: 5.85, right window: 6.74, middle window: 6.08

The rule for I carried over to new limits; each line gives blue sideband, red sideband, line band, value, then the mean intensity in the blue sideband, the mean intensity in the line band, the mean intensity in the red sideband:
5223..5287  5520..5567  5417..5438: 0.018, 5.51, 6.37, 7.13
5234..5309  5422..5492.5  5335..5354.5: -0.013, 5.86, 6.23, 6.61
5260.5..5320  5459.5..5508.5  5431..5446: -0.034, 5.94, 6.79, 6.78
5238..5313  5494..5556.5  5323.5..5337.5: 0.069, 5.92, 5.79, 7.01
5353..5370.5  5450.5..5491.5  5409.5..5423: -0.013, 6.7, 6.75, 6.65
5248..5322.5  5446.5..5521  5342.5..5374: -0.024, 6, 6.38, 6.68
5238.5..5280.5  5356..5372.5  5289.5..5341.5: -0.068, 5.52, 6.34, 6.35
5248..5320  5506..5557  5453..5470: 0.033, 5.98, 6.54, 7.03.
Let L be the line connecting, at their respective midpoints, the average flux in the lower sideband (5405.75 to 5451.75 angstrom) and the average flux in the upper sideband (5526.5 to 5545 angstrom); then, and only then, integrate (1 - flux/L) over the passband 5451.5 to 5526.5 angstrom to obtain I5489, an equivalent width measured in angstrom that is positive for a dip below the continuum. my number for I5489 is 1.1 angstrom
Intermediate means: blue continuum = 6.48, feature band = 6.75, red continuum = 7.14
